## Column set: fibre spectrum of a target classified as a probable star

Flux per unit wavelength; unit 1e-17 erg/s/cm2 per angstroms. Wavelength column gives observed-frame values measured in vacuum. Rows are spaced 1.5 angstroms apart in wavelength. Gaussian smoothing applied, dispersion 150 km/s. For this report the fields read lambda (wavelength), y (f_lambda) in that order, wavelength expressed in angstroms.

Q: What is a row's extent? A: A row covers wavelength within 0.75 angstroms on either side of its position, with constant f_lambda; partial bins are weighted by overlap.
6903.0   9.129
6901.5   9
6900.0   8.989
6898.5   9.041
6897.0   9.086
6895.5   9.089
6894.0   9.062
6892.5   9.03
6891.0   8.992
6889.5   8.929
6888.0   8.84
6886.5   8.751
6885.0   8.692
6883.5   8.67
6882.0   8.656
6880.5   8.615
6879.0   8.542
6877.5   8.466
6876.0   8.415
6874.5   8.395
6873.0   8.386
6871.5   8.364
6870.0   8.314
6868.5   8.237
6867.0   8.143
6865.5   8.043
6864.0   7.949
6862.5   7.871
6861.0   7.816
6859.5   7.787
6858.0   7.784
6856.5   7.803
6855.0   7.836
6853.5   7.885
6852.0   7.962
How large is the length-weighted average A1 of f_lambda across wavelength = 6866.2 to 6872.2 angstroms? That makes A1 8.26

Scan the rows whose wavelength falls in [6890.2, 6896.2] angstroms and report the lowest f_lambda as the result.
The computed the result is 8.992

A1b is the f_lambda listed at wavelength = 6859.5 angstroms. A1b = 7.787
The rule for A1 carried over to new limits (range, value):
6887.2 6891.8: 8.92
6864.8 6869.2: 8.14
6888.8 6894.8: 9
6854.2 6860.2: 7.8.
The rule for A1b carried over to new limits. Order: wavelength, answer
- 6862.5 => 7.871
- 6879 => 8.542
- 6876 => 8.415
